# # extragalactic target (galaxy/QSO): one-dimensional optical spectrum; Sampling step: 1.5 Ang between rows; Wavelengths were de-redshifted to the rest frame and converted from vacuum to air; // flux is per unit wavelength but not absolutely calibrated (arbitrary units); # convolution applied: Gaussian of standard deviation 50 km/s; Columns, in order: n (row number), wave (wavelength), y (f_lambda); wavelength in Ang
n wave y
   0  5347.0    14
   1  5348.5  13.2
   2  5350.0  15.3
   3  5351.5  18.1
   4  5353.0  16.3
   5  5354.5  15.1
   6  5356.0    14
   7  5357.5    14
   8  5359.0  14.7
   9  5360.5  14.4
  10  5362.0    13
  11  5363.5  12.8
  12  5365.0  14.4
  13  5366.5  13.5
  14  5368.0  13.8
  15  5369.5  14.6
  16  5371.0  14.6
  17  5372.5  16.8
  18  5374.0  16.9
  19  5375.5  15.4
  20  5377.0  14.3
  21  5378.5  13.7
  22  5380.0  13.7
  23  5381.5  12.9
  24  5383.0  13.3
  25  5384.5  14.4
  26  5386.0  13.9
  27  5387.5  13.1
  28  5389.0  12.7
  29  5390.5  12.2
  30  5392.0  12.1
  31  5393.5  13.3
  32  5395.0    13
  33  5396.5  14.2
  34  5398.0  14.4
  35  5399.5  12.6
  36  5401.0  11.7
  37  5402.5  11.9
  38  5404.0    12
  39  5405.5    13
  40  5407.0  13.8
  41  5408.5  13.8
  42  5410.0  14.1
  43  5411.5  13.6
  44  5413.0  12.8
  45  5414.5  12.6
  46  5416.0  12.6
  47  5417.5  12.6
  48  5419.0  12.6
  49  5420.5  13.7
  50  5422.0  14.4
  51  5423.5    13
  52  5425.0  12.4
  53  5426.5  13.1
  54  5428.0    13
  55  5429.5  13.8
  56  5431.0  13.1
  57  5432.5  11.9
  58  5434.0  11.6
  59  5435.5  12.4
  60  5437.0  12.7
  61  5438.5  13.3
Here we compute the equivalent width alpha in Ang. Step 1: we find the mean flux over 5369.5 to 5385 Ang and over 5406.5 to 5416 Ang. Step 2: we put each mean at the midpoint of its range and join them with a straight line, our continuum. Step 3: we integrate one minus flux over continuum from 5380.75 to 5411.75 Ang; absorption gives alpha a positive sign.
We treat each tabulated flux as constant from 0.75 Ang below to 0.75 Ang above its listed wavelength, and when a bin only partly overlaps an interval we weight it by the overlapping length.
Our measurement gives 1.7 Ang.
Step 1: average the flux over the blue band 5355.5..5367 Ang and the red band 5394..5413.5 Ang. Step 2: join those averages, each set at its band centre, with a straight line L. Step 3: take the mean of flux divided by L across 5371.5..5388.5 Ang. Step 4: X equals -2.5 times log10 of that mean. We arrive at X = -0.06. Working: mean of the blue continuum 13.9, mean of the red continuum 13.2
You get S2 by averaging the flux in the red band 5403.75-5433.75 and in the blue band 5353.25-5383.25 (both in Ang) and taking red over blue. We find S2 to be 0.91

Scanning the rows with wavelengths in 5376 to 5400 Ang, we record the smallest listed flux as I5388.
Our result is 12.1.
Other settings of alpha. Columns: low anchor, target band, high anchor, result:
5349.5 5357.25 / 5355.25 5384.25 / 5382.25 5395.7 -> 0.4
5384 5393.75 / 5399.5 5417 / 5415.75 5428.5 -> 0.2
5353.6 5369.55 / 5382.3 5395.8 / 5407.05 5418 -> 0.5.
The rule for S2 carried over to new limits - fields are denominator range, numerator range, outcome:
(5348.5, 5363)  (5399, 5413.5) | 0.87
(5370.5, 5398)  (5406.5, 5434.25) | 0.94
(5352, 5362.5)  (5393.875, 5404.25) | 0.88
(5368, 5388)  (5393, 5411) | 0.91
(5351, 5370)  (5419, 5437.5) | 0.89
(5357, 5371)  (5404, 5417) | 0.95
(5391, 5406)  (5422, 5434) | 1.01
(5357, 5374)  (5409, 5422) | 0.92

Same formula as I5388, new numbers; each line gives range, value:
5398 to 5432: 11.7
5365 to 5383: 12.9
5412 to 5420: 12.6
